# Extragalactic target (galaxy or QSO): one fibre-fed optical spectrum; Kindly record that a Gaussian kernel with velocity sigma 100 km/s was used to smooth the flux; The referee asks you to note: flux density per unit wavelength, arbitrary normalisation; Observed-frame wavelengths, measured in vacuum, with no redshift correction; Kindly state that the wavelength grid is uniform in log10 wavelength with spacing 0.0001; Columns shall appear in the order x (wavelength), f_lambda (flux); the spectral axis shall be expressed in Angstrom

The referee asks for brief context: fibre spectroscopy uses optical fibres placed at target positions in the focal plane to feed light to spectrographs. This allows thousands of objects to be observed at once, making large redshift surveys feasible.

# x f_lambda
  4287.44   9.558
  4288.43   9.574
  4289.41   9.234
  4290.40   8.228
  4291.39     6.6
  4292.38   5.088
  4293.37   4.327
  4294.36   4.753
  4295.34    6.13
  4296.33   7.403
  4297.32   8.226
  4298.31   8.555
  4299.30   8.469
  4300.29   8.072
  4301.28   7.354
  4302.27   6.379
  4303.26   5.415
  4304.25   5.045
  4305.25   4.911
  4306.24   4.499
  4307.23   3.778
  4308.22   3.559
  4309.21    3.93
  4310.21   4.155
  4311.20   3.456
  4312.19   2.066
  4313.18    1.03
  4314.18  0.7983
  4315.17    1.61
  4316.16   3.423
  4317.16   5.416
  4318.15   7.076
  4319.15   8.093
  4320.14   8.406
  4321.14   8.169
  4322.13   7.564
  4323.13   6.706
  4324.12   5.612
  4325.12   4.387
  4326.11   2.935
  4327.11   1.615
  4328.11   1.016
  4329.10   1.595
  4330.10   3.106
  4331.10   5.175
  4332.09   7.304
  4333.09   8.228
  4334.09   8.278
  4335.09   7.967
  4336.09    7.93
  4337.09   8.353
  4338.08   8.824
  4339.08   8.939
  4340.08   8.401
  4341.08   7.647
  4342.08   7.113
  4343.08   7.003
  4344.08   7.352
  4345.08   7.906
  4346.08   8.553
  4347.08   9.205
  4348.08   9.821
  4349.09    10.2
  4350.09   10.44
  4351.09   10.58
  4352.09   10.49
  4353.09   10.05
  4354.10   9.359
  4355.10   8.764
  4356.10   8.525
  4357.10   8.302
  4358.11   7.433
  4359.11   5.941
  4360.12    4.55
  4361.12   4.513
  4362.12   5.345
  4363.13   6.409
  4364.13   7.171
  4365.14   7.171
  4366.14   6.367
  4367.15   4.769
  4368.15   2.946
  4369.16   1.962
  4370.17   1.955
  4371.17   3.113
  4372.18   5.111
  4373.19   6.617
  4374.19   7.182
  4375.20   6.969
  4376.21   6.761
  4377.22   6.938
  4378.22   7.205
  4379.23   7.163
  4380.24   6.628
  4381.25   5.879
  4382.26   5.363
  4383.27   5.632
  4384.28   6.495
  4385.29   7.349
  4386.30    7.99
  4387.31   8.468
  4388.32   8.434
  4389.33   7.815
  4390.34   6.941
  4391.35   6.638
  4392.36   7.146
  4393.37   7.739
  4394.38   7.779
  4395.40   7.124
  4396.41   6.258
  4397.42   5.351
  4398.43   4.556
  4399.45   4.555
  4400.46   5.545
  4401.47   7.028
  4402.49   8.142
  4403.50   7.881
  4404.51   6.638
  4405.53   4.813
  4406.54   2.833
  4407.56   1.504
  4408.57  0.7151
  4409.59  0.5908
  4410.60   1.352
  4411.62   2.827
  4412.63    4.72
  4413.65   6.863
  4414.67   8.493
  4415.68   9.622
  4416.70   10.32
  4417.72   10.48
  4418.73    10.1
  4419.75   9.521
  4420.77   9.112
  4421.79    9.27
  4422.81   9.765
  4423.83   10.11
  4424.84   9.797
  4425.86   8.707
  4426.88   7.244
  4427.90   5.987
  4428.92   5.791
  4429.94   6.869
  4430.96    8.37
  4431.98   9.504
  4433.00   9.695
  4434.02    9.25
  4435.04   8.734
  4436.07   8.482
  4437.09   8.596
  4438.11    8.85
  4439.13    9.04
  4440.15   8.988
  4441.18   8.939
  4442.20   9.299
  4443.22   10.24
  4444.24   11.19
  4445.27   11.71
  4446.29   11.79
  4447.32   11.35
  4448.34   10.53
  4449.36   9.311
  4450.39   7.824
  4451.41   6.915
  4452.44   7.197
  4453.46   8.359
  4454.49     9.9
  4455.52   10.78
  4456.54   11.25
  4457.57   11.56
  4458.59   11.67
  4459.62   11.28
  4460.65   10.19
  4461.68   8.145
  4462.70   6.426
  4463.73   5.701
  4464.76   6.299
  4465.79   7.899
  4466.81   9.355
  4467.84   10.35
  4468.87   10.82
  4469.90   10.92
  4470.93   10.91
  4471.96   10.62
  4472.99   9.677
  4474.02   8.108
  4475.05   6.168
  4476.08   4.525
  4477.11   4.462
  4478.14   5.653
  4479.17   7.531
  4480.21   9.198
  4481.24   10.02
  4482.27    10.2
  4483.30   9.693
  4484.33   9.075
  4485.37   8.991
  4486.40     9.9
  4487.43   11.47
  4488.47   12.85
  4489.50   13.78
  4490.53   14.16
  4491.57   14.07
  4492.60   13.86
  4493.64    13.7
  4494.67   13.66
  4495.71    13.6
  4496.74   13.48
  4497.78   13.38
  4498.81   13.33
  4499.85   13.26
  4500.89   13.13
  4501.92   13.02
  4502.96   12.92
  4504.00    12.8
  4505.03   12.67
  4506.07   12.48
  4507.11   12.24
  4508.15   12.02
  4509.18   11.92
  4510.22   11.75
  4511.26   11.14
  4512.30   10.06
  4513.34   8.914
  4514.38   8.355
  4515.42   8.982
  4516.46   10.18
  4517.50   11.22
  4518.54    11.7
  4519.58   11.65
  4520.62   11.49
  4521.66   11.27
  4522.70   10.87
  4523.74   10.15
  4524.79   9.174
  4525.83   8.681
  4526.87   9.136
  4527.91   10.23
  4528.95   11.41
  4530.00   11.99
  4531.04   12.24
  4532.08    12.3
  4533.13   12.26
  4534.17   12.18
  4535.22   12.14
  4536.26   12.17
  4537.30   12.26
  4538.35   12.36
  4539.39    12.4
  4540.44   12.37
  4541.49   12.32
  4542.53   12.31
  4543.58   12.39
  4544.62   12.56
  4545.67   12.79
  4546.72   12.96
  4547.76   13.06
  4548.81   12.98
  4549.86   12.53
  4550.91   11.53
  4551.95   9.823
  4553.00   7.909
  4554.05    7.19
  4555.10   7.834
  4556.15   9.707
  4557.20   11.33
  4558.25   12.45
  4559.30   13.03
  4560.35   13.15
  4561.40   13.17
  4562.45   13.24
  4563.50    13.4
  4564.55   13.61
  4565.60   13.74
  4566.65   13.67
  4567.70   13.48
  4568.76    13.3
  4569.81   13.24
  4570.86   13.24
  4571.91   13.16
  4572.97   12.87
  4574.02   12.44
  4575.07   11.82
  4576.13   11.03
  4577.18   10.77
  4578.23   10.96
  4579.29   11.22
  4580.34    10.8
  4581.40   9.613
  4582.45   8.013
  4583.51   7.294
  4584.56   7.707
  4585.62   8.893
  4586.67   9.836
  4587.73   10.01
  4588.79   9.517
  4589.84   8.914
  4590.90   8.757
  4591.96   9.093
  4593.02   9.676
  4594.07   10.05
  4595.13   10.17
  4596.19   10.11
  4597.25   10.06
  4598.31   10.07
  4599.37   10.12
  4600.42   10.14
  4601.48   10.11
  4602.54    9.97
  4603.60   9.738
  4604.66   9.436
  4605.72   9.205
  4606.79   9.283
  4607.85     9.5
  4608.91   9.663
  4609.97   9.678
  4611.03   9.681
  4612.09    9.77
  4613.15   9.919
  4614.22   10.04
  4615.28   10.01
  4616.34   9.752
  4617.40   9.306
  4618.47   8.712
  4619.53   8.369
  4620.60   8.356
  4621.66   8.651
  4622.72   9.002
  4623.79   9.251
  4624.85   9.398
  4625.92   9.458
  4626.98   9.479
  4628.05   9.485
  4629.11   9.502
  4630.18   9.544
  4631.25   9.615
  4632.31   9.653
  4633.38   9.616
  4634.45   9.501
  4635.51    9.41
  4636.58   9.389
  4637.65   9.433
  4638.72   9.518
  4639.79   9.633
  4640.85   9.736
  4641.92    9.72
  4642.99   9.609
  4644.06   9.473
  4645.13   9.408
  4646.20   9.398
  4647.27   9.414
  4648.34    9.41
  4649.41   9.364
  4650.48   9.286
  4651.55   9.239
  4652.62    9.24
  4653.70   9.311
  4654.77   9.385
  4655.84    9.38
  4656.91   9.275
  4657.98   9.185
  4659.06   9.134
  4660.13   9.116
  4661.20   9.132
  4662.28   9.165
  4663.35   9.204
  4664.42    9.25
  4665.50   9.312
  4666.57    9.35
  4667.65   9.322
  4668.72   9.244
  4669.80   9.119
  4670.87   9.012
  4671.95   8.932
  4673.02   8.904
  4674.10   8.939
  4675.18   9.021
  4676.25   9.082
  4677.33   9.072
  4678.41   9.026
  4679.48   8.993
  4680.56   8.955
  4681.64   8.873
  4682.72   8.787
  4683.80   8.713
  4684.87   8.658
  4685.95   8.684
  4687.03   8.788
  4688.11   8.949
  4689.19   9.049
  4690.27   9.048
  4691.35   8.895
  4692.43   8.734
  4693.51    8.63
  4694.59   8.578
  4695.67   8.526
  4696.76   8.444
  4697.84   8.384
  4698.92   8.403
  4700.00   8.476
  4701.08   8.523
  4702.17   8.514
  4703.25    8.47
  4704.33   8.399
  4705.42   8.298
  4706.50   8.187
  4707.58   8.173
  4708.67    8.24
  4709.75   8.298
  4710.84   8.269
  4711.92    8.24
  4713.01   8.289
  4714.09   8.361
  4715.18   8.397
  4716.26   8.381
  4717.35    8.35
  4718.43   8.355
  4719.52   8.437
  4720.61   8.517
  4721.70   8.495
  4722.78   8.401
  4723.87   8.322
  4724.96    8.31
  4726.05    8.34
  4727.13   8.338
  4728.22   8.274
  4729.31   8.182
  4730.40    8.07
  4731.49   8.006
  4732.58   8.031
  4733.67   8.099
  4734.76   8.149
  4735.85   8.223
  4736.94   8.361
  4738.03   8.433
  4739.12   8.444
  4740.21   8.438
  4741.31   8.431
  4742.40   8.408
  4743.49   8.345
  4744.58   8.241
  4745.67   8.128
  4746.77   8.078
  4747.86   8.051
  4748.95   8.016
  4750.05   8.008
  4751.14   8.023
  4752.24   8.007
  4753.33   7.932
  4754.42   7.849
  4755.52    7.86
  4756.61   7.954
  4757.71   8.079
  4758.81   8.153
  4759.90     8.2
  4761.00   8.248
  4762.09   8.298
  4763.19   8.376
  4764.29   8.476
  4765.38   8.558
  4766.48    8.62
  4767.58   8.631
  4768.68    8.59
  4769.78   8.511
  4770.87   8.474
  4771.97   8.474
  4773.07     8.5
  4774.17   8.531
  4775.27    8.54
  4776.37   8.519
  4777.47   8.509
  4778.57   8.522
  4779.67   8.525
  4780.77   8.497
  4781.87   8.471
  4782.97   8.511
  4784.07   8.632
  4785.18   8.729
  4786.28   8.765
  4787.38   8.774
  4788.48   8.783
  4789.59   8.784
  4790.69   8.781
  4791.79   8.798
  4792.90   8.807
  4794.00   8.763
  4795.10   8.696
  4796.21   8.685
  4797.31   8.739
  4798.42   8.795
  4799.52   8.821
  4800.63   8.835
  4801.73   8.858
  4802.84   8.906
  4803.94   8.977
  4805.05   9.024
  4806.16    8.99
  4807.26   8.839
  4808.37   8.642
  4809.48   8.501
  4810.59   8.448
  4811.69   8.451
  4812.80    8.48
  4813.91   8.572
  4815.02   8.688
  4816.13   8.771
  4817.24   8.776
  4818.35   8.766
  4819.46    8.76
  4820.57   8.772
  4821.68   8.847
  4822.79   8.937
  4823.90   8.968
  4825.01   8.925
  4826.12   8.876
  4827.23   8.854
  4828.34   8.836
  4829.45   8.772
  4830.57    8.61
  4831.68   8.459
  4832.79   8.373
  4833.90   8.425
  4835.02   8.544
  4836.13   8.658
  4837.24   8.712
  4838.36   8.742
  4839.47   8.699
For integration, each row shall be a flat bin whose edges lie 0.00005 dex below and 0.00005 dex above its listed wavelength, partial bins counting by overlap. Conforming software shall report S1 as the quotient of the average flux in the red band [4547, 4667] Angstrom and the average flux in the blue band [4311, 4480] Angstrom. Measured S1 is 1.4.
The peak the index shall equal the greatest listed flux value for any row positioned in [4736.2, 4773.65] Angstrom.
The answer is 8.631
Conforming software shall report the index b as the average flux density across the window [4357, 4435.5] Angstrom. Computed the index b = 6.59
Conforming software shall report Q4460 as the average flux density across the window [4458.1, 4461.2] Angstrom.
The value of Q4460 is 11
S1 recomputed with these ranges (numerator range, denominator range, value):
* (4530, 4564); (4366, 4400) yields 1.93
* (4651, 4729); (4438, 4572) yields 0.80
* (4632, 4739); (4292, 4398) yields 1.39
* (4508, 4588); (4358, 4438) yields 1.71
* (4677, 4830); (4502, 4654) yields 0.80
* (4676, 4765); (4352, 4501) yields 1.02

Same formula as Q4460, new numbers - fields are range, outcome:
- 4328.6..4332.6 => 4.3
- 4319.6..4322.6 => 8.06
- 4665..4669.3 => 9.3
